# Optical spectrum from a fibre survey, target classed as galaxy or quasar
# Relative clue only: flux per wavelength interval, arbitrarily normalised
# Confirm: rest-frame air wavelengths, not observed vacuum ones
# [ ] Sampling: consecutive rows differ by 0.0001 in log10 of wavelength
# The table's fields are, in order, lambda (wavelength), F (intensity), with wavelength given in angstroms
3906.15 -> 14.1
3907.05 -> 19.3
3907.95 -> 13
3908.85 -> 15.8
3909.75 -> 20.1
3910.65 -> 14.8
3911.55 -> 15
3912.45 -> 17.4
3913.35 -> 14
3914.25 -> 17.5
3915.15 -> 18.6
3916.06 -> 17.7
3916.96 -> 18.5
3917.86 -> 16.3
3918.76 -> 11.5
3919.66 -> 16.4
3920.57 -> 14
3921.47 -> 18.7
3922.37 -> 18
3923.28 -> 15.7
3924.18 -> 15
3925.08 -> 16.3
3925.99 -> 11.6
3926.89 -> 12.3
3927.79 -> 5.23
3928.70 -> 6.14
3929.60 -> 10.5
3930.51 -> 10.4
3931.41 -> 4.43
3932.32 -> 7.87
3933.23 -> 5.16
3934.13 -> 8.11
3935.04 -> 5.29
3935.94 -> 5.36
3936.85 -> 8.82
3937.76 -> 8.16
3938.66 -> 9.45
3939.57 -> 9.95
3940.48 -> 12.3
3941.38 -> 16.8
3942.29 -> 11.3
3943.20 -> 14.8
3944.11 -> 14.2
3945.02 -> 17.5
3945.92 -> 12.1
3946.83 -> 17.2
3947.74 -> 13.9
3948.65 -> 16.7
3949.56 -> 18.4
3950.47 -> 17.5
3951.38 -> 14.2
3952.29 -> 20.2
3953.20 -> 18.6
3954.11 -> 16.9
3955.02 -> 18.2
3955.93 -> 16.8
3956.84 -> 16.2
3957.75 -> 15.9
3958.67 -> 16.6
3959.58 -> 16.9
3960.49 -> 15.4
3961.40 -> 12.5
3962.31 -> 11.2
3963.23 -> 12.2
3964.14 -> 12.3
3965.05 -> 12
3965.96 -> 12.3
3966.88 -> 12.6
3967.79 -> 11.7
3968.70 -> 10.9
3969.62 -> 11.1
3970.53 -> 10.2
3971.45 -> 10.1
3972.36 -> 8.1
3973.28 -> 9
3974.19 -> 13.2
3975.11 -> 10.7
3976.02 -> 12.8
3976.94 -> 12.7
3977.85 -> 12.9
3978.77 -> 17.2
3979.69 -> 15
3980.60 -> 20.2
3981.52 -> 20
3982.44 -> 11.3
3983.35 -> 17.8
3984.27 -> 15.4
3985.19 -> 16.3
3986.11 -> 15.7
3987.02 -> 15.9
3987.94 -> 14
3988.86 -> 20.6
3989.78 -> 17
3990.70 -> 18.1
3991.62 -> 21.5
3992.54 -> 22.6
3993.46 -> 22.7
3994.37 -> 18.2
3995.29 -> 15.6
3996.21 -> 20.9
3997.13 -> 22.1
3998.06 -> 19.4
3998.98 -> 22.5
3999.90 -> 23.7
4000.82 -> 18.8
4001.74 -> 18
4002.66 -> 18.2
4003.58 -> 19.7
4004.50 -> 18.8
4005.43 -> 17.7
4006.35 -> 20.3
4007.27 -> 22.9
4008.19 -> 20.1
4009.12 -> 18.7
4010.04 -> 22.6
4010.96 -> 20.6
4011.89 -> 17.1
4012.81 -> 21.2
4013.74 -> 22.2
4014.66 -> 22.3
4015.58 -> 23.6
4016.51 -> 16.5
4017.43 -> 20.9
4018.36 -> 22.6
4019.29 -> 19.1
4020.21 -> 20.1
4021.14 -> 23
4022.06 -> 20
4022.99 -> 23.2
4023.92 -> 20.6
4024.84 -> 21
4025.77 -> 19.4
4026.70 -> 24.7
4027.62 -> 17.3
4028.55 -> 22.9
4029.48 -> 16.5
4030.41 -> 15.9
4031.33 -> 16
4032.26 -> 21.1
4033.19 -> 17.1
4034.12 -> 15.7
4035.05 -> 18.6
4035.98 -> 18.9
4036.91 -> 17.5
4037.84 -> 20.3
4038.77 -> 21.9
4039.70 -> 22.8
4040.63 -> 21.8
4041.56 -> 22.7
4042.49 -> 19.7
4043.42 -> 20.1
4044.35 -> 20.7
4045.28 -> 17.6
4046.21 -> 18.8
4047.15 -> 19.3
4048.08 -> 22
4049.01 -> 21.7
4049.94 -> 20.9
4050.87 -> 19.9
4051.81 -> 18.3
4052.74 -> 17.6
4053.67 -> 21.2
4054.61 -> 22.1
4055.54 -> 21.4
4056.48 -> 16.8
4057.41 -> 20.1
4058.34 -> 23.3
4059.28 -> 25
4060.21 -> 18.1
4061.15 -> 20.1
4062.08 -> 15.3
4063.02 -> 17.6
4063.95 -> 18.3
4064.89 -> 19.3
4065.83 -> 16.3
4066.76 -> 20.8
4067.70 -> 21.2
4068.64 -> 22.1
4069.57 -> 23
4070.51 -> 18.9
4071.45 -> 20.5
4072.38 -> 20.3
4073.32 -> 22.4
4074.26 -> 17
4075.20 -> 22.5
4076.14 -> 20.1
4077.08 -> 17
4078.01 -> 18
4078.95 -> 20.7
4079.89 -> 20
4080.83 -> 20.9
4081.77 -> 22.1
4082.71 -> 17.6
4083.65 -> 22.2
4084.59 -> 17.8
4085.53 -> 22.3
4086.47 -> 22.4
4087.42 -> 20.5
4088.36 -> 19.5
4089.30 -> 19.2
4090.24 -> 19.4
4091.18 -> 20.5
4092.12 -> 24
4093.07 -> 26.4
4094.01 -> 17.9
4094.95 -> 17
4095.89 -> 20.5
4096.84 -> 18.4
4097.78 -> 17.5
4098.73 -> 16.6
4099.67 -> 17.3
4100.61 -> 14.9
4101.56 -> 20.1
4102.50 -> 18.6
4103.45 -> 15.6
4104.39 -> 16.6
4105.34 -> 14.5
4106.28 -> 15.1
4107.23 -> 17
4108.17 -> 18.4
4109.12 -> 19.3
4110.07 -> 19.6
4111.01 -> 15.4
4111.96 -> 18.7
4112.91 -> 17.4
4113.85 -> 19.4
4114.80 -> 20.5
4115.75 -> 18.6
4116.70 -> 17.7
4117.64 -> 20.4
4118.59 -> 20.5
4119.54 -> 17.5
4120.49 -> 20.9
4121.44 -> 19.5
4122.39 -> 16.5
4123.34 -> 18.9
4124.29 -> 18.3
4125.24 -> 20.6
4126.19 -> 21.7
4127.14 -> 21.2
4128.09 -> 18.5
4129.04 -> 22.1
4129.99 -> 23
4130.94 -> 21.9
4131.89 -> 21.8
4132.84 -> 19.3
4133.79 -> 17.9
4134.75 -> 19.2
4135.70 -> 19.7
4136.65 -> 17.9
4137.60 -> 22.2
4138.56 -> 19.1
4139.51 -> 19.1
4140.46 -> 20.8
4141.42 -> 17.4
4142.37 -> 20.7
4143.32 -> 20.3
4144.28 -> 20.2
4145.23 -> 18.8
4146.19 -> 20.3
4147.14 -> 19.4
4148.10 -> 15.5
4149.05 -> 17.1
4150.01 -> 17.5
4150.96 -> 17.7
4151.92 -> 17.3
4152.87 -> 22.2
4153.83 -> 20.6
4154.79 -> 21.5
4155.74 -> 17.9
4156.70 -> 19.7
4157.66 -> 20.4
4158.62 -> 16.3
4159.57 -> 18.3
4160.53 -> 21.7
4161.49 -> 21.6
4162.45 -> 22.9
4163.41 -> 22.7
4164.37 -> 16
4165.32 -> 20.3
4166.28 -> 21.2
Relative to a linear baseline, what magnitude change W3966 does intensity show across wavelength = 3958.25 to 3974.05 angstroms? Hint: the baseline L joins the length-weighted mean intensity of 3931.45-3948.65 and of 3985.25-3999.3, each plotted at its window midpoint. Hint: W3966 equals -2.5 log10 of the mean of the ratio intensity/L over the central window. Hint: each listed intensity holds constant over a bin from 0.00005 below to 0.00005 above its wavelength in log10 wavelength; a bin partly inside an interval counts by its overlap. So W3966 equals 0.23 mag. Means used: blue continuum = 11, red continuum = 19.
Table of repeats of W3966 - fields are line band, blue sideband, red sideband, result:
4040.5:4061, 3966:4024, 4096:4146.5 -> -0.12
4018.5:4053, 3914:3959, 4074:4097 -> -0.11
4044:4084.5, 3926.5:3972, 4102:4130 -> -0.19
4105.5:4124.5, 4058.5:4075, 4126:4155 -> 0.08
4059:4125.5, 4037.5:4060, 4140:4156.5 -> 0.04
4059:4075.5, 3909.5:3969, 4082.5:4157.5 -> -0.13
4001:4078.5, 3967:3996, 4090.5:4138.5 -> -0.19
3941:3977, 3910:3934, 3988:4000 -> 0.18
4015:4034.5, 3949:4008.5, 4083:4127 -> -0.16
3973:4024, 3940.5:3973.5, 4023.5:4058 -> -0.10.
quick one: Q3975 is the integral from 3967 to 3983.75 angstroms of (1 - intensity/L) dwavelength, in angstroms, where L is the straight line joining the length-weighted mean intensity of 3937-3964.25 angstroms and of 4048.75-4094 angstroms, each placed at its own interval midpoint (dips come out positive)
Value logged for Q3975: 3.06 angstroms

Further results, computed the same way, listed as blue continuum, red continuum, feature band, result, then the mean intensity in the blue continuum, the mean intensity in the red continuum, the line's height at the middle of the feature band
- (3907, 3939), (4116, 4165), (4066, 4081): -2.35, 12.8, 19.6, 17.5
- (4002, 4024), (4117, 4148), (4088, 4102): 0.51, 20.5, 19.8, 20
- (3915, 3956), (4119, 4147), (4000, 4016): -4.65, 13.3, 19.8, 15.7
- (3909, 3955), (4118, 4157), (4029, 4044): -2.29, 13.6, 19.6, 16.6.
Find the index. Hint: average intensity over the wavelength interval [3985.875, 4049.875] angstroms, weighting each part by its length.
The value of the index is 19.9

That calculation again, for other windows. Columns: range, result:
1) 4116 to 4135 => 19.9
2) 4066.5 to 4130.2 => 19.4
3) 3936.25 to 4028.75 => 16.8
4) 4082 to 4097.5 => 20.3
